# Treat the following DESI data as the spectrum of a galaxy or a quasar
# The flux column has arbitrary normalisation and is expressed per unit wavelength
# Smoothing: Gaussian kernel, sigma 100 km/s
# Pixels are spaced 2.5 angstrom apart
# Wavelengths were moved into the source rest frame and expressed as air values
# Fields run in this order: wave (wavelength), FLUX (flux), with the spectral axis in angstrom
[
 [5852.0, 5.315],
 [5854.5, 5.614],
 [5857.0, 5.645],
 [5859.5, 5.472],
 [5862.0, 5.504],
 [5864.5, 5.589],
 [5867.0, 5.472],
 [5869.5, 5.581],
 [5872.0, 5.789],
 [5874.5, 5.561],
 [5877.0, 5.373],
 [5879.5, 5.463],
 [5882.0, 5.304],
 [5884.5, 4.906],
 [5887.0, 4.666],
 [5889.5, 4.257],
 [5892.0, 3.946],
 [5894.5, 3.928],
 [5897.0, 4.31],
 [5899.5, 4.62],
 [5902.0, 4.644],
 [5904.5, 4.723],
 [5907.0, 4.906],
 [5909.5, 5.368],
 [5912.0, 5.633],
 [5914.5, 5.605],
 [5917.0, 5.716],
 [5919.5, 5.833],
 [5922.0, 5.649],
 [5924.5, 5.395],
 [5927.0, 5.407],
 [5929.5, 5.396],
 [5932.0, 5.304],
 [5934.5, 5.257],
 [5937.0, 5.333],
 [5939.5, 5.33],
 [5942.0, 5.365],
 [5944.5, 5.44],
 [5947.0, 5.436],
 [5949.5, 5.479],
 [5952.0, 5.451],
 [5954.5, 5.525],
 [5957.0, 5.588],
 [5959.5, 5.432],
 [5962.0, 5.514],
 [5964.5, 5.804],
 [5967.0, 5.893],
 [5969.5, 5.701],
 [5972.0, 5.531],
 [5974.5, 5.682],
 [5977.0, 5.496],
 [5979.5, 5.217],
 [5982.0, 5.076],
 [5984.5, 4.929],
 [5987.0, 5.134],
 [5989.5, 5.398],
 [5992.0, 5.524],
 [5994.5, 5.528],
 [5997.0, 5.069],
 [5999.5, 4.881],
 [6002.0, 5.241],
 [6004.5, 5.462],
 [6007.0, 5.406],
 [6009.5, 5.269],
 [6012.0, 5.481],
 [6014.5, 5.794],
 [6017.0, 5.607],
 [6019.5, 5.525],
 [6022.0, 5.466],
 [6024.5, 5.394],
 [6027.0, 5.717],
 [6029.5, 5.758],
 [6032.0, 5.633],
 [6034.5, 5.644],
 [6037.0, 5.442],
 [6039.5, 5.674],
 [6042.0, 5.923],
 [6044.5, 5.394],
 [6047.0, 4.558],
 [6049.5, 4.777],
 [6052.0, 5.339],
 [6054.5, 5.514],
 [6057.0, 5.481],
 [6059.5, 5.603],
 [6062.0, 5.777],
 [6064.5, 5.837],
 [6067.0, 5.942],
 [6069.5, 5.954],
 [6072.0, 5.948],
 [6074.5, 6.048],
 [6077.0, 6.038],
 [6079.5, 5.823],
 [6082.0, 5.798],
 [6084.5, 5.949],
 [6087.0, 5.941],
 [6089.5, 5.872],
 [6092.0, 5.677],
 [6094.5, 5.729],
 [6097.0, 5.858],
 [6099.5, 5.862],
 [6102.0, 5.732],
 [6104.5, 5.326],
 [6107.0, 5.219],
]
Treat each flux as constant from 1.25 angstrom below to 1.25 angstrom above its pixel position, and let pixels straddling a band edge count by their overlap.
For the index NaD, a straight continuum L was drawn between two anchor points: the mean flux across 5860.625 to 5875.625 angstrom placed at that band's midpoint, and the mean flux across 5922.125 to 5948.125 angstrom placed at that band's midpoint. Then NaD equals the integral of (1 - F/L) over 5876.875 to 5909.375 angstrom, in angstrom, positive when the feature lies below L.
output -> 4.8 angstrom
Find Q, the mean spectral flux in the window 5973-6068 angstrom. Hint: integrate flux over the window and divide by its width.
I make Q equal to 5.44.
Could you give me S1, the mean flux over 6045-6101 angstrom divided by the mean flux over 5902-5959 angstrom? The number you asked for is 1.05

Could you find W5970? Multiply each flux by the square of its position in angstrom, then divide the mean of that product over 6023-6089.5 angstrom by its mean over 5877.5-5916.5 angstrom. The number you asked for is 1.2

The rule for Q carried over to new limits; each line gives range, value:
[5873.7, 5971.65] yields 5.24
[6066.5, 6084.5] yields 5.94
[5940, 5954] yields 5.43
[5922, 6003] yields 5.4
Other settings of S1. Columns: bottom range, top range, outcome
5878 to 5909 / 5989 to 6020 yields 1.16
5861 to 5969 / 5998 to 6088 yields 1.06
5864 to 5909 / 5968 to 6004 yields 1.08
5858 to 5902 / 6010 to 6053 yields 1.09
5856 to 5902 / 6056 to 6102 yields 1.15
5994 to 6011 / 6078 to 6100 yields 1.11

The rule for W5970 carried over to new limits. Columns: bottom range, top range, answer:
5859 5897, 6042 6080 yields 1.17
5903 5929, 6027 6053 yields 1.04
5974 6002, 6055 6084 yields 1.14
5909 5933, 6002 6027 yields 1.02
